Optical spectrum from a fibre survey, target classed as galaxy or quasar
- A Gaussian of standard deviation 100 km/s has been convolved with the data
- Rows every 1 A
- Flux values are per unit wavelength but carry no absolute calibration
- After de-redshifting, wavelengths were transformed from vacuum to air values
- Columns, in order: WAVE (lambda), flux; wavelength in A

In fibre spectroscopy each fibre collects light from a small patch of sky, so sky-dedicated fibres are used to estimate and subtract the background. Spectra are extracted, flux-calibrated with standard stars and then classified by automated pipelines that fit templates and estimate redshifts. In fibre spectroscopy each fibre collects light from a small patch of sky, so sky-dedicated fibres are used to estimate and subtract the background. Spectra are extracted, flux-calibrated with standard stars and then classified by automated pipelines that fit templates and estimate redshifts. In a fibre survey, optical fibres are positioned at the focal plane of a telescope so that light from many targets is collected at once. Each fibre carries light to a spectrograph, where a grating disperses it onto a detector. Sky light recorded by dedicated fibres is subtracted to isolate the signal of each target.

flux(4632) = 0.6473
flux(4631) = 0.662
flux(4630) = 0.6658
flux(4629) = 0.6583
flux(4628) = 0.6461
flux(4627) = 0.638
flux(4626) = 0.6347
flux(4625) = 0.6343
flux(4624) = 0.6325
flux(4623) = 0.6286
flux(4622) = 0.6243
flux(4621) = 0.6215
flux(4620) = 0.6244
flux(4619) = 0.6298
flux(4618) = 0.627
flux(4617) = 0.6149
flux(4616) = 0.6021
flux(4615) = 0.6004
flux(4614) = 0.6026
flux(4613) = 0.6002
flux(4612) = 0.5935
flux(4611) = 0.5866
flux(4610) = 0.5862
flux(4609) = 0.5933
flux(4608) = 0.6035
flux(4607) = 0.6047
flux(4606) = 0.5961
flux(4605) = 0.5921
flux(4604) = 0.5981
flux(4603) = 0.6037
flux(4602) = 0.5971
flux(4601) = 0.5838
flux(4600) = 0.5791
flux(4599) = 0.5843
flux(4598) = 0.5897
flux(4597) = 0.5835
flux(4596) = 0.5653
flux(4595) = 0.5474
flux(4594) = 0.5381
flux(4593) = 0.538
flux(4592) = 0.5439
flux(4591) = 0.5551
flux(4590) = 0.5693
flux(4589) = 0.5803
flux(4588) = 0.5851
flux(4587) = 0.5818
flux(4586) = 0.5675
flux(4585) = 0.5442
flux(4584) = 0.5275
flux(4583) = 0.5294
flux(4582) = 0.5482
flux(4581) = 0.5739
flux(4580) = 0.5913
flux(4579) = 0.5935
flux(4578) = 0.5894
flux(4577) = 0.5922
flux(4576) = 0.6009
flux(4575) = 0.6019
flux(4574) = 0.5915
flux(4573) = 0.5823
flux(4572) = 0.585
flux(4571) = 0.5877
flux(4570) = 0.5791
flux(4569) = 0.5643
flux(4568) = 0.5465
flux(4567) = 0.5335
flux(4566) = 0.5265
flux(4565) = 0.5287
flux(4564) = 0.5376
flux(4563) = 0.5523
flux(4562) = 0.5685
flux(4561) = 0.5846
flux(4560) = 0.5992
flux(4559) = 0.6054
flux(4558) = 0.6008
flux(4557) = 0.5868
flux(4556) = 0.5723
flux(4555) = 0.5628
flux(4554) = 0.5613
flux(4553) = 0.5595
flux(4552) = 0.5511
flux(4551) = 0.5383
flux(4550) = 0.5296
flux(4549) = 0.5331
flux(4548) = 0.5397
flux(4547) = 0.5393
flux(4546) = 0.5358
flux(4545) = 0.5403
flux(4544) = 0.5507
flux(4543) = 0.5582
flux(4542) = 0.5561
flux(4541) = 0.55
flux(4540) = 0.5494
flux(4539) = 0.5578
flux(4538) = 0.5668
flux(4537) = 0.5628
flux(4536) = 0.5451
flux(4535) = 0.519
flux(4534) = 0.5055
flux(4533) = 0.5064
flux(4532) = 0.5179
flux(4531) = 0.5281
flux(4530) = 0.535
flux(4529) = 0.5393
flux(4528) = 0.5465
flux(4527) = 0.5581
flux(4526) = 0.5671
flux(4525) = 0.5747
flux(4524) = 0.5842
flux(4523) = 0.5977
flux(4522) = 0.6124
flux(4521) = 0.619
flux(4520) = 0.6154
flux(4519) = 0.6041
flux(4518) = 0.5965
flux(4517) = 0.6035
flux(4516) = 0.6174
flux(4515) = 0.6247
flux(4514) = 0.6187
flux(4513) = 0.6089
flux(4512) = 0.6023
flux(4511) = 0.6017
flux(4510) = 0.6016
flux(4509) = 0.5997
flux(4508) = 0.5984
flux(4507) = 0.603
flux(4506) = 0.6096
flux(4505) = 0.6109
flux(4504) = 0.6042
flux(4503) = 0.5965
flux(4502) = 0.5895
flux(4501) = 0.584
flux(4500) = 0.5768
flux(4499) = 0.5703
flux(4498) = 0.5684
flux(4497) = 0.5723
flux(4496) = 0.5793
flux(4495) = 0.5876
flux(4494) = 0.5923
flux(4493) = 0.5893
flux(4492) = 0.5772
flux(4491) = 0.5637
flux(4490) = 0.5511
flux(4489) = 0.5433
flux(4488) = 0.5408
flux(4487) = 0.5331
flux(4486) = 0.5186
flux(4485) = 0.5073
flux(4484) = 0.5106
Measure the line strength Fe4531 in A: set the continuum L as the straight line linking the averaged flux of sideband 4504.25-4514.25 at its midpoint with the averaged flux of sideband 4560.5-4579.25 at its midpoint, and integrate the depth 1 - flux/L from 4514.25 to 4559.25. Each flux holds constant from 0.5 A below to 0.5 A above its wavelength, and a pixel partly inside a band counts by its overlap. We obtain 2.0 A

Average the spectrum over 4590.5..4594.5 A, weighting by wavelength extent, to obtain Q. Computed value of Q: 0.544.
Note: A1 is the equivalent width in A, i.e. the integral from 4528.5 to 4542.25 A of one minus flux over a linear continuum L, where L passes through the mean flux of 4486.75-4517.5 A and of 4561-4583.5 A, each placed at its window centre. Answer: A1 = 1.0 A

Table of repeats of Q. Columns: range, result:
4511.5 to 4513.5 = 0.606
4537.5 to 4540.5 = 0.558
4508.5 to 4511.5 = 0.601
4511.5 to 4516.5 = 0.614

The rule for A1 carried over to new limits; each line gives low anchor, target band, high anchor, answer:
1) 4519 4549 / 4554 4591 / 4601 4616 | 0.3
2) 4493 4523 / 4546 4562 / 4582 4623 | 0.8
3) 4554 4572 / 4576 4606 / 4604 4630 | 1.0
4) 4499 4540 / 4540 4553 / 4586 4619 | 0.8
